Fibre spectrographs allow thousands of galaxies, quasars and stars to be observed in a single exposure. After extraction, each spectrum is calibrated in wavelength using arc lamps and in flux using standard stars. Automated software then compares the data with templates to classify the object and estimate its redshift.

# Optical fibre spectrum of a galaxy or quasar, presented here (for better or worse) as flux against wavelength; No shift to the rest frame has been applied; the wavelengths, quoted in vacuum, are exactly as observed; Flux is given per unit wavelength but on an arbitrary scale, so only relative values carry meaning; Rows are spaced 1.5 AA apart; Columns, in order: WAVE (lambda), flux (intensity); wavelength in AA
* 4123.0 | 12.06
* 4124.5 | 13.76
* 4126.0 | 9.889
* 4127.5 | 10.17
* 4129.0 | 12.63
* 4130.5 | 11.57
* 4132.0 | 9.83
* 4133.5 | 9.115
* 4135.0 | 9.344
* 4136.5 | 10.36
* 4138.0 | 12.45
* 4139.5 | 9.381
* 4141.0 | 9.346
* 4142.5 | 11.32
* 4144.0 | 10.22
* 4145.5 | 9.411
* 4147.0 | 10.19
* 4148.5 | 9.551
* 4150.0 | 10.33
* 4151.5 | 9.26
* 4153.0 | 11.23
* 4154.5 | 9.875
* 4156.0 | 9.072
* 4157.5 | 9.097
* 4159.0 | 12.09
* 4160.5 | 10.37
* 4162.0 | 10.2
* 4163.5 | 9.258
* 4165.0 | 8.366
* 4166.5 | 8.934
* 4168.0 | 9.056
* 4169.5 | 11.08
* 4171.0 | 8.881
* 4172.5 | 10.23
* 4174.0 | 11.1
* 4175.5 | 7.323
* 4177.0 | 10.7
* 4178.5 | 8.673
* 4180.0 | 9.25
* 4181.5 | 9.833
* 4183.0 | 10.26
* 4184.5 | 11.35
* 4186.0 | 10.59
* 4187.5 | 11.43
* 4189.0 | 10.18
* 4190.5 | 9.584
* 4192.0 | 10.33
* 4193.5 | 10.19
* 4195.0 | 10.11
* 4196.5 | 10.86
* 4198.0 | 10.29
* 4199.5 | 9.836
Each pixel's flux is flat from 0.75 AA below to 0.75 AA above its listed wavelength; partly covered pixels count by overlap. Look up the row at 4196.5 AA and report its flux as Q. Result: 10.86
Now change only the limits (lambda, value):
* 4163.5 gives 9.258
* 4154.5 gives 9.875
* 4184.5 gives 11.35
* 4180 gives 9.25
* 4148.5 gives 9.551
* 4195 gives 10.11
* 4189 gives 10.18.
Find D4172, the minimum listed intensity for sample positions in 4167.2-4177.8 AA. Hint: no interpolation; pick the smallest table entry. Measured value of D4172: 7.323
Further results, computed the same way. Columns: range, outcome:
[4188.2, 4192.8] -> 9.584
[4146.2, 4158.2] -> 9.072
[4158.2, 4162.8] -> 10.2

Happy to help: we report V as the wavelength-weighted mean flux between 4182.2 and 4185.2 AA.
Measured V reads 10.8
